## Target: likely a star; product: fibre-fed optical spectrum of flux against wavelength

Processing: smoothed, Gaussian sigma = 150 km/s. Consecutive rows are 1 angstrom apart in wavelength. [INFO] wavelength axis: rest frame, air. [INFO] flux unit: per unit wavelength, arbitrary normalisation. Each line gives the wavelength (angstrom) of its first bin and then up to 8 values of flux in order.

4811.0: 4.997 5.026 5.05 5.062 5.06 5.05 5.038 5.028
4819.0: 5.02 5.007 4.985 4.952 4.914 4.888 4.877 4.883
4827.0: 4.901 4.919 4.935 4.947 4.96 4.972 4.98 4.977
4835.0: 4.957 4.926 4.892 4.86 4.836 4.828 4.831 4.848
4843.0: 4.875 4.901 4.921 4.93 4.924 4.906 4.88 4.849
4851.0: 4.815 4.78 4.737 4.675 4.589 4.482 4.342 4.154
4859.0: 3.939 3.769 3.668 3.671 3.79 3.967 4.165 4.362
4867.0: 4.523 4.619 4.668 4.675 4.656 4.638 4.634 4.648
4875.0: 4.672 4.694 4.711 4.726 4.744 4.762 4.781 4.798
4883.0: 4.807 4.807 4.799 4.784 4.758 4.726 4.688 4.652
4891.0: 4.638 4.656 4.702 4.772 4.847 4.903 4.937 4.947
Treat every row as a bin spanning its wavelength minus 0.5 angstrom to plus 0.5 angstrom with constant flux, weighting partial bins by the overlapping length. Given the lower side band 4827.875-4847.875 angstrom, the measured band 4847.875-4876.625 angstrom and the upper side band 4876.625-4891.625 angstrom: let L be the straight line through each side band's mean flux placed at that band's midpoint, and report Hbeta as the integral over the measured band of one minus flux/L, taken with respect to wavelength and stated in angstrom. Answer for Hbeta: 2.3 angstrom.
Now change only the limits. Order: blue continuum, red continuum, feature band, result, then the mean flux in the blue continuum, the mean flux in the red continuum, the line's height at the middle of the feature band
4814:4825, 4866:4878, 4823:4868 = 1.53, 4.99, 4.64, 4.82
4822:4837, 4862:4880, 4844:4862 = 0.61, 4.93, 4.51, 4.69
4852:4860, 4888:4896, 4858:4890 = 0.44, 4.4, 4.72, 4.56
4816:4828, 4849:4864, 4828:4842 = -0.59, 4.96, 4.31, 4.71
